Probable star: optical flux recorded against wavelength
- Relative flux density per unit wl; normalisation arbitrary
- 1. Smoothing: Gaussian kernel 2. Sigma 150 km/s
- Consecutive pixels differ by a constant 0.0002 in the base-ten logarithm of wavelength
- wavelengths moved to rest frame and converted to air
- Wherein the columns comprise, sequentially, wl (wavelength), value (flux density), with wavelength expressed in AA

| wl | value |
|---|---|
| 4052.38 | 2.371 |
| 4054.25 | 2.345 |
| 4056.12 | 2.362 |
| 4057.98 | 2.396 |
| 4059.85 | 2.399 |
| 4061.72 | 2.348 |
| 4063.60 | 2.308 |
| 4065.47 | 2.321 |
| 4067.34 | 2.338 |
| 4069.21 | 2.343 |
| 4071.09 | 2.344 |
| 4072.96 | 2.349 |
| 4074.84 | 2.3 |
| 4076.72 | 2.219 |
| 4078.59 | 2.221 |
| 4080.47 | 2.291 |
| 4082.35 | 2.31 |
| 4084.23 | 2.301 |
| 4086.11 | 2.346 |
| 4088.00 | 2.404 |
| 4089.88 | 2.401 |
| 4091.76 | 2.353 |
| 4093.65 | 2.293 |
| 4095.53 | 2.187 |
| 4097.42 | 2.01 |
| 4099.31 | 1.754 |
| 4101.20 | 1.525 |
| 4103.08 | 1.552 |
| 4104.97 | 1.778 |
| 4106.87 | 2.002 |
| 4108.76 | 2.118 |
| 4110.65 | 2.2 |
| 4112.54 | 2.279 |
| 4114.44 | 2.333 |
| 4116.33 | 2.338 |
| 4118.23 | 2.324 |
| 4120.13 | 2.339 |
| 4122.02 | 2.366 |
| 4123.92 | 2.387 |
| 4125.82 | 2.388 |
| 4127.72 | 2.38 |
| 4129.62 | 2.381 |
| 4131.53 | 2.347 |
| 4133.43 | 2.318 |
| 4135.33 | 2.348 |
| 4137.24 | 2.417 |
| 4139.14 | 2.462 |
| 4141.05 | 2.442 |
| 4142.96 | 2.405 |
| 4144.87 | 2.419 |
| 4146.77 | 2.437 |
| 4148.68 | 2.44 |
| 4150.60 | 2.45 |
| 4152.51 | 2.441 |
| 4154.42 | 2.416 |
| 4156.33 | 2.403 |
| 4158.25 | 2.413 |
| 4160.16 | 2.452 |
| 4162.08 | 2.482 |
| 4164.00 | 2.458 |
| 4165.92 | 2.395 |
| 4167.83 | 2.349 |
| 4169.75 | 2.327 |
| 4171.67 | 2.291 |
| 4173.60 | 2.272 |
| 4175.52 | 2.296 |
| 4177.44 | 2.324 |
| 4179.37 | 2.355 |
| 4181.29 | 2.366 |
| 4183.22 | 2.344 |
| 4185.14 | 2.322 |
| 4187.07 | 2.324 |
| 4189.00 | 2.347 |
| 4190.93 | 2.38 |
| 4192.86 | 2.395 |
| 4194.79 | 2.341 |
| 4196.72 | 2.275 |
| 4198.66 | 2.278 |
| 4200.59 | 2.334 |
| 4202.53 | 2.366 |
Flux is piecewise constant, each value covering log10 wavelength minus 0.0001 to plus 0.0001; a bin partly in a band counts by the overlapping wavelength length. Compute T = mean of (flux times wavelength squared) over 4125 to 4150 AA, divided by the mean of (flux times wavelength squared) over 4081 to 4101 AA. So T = 1.1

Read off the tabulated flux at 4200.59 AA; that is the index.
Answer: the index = 2.334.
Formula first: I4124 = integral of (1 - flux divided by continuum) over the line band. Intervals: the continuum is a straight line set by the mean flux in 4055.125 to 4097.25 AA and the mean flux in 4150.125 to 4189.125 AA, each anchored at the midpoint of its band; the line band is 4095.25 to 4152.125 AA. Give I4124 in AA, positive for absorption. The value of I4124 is 2.6 AA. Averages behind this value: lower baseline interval 2.32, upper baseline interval 2.37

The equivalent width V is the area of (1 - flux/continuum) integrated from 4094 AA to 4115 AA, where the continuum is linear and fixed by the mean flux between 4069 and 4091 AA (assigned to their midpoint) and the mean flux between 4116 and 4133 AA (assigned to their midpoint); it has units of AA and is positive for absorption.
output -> 3.26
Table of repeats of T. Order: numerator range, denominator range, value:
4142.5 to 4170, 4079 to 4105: 1.18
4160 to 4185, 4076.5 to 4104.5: 1.15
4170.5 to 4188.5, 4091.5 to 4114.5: 1.20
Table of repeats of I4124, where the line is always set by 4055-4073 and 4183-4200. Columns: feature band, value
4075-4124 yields 3.6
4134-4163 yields -1.1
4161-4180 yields -0.2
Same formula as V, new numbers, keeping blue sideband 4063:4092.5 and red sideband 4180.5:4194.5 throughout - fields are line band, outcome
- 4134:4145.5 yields -0.4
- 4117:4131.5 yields -0.2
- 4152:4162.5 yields -0.4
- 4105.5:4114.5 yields 0.7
